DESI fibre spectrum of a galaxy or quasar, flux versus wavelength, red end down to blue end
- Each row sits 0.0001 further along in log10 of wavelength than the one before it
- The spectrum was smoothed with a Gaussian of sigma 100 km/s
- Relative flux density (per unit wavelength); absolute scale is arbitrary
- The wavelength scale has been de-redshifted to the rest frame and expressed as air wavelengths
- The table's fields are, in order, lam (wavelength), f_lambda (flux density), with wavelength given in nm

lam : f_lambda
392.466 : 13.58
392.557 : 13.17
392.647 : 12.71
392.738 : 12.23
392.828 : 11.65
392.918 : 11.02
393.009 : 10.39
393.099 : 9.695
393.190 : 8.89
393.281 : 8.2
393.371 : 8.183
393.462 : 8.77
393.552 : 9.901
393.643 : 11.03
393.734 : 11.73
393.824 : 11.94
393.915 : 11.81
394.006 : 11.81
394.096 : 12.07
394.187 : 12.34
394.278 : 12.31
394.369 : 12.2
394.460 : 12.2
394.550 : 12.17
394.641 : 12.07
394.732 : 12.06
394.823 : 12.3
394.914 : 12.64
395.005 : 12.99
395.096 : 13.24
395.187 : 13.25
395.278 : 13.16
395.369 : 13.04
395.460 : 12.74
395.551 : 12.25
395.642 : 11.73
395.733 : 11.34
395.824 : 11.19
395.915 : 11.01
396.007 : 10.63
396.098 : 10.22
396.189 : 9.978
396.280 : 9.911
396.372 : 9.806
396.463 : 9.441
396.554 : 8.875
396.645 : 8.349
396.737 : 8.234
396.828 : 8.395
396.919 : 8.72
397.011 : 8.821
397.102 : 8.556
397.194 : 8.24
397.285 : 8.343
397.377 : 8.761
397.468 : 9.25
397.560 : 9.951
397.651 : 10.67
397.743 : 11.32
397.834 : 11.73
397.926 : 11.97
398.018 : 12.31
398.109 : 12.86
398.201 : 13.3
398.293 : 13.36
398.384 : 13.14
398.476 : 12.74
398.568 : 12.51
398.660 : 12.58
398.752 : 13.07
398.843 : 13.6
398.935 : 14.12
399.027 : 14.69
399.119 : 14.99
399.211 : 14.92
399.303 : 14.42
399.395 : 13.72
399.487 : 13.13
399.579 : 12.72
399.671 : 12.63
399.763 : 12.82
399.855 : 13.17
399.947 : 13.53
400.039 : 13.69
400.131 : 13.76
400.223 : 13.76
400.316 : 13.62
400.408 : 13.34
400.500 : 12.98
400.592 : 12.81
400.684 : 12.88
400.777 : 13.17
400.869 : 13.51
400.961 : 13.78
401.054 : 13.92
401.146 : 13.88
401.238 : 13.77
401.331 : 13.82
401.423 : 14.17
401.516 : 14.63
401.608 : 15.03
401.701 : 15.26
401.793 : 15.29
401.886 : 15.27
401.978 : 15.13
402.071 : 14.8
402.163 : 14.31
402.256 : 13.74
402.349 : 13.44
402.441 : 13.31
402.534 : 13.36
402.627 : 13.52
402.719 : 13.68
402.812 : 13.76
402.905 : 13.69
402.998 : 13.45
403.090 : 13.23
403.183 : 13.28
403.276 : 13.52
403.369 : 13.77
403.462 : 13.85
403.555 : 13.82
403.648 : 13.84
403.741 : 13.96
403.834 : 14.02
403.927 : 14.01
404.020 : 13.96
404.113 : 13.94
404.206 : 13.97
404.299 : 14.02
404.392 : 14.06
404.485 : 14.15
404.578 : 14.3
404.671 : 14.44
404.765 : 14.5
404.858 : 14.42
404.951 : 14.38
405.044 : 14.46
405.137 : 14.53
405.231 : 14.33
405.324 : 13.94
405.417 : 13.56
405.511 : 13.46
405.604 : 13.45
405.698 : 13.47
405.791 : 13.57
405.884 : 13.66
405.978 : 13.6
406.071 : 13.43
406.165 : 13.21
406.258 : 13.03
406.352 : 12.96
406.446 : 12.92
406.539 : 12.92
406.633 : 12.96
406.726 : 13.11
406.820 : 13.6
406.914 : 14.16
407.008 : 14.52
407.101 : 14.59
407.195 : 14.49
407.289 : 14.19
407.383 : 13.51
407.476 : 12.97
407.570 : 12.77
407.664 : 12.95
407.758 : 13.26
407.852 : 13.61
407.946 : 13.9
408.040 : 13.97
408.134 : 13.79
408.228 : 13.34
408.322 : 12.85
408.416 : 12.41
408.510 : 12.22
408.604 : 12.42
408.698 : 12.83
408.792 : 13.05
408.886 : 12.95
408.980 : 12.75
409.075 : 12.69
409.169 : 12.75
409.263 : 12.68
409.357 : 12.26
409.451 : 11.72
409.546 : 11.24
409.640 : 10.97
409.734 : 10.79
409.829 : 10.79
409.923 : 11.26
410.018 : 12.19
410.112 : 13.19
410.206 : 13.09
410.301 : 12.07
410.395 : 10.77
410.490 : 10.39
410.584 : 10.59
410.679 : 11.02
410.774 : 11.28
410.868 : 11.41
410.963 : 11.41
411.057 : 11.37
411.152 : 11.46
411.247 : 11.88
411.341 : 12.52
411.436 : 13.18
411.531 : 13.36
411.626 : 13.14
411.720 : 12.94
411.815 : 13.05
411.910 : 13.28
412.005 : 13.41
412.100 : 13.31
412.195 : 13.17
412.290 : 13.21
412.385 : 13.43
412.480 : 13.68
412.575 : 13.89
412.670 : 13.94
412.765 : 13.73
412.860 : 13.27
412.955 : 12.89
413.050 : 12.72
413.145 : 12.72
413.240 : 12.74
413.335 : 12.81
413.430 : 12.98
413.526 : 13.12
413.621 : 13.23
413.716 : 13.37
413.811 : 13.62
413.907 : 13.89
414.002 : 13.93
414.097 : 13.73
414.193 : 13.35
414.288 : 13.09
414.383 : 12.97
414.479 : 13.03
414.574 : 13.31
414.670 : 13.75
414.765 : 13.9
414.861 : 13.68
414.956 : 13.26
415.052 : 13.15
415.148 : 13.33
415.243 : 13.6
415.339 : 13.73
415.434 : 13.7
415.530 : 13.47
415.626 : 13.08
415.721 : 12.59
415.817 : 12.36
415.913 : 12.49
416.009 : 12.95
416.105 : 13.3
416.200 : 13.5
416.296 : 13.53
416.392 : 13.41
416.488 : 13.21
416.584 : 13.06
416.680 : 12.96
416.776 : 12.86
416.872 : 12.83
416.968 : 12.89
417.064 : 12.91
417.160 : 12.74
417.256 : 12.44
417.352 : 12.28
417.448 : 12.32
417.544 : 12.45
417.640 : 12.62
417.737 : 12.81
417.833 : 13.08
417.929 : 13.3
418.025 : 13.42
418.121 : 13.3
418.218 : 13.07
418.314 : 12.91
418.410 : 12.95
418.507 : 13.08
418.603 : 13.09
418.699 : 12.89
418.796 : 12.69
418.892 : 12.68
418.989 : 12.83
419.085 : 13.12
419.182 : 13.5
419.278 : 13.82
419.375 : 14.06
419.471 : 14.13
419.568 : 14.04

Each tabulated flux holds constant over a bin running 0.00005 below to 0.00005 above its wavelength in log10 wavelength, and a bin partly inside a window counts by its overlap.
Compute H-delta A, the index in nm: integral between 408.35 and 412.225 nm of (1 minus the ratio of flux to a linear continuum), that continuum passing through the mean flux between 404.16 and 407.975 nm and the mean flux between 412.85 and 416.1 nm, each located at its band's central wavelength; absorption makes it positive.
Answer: 0.38 nm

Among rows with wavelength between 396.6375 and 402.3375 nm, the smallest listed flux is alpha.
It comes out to 8.234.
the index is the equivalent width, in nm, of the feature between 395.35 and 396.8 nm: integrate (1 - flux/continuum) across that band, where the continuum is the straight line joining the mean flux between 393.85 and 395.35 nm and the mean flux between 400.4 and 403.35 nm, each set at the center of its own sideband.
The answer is 0.254 nm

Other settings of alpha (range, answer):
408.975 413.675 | 10.39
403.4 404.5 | 13.82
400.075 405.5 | 12.81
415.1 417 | 12.36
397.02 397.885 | 8.24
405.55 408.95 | 12.22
